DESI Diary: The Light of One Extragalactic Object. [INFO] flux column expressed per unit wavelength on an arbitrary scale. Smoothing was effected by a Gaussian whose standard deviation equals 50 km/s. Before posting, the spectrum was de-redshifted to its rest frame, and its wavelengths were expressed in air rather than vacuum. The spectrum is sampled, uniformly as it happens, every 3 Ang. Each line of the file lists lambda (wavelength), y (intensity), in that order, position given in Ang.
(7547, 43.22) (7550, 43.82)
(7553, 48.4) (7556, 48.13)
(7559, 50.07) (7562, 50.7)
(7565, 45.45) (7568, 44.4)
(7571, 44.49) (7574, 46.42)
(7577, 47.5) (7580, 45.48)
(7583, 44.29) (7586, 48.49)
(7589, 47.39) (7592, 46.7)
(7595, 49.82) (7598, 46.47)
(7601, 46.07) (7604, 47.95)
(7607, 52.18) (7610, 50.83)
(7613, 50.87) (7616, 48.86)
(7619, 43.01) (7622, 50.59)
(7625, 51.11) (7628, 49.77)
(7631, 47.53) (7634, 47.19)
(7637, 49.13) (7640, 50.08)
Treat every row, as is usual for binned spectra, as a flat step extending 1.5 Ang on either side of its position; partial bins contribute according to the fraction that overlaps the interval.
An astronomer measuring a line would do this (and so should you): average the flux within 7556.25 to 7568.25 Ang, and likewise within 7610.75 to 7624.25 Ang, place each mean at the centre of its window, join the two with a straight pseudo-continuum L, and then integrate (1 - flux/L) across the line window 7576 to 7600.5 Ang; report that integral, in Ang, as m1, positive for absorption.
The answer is 0.7 Ang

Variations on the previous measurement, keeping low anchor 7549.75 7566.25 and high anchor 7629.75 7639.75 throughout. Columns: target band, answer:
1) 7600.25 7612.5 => -0.36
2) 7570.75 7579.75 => 0.35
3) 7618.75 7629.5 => -0.24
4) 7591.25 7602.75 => 0.20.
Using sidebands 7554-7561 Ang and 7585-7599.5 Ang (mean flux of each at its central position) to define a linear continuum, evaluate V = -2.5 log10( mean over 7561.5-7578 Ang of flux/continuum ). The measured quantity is 0.06 mag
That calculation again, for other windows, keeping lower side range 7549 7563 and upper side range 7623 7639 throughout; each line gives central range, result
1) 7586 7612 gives 0.01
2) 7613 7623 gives 0.02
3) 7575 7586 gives 0.05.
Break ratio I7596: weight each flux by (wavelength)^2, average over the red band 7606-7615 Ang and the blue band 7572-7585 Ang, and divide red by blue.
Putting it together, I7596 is 1.12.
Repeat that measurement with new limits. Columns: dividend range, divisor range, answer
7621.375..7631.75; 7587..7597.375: 1.05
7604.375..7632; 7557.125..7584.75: 1.07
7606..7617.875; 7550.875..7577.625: 1.08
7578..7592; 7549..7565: 0.97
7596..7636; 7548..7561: 1.04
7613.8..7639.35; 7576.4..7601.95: 1.04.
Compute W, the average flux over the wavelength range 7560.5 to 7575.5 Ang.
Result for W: 46.3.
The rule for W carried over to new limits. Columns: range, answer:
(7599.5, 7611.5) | 49.3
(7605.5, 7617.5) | 50.7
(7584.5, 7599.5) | 47.8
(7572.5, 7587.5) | 46.4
